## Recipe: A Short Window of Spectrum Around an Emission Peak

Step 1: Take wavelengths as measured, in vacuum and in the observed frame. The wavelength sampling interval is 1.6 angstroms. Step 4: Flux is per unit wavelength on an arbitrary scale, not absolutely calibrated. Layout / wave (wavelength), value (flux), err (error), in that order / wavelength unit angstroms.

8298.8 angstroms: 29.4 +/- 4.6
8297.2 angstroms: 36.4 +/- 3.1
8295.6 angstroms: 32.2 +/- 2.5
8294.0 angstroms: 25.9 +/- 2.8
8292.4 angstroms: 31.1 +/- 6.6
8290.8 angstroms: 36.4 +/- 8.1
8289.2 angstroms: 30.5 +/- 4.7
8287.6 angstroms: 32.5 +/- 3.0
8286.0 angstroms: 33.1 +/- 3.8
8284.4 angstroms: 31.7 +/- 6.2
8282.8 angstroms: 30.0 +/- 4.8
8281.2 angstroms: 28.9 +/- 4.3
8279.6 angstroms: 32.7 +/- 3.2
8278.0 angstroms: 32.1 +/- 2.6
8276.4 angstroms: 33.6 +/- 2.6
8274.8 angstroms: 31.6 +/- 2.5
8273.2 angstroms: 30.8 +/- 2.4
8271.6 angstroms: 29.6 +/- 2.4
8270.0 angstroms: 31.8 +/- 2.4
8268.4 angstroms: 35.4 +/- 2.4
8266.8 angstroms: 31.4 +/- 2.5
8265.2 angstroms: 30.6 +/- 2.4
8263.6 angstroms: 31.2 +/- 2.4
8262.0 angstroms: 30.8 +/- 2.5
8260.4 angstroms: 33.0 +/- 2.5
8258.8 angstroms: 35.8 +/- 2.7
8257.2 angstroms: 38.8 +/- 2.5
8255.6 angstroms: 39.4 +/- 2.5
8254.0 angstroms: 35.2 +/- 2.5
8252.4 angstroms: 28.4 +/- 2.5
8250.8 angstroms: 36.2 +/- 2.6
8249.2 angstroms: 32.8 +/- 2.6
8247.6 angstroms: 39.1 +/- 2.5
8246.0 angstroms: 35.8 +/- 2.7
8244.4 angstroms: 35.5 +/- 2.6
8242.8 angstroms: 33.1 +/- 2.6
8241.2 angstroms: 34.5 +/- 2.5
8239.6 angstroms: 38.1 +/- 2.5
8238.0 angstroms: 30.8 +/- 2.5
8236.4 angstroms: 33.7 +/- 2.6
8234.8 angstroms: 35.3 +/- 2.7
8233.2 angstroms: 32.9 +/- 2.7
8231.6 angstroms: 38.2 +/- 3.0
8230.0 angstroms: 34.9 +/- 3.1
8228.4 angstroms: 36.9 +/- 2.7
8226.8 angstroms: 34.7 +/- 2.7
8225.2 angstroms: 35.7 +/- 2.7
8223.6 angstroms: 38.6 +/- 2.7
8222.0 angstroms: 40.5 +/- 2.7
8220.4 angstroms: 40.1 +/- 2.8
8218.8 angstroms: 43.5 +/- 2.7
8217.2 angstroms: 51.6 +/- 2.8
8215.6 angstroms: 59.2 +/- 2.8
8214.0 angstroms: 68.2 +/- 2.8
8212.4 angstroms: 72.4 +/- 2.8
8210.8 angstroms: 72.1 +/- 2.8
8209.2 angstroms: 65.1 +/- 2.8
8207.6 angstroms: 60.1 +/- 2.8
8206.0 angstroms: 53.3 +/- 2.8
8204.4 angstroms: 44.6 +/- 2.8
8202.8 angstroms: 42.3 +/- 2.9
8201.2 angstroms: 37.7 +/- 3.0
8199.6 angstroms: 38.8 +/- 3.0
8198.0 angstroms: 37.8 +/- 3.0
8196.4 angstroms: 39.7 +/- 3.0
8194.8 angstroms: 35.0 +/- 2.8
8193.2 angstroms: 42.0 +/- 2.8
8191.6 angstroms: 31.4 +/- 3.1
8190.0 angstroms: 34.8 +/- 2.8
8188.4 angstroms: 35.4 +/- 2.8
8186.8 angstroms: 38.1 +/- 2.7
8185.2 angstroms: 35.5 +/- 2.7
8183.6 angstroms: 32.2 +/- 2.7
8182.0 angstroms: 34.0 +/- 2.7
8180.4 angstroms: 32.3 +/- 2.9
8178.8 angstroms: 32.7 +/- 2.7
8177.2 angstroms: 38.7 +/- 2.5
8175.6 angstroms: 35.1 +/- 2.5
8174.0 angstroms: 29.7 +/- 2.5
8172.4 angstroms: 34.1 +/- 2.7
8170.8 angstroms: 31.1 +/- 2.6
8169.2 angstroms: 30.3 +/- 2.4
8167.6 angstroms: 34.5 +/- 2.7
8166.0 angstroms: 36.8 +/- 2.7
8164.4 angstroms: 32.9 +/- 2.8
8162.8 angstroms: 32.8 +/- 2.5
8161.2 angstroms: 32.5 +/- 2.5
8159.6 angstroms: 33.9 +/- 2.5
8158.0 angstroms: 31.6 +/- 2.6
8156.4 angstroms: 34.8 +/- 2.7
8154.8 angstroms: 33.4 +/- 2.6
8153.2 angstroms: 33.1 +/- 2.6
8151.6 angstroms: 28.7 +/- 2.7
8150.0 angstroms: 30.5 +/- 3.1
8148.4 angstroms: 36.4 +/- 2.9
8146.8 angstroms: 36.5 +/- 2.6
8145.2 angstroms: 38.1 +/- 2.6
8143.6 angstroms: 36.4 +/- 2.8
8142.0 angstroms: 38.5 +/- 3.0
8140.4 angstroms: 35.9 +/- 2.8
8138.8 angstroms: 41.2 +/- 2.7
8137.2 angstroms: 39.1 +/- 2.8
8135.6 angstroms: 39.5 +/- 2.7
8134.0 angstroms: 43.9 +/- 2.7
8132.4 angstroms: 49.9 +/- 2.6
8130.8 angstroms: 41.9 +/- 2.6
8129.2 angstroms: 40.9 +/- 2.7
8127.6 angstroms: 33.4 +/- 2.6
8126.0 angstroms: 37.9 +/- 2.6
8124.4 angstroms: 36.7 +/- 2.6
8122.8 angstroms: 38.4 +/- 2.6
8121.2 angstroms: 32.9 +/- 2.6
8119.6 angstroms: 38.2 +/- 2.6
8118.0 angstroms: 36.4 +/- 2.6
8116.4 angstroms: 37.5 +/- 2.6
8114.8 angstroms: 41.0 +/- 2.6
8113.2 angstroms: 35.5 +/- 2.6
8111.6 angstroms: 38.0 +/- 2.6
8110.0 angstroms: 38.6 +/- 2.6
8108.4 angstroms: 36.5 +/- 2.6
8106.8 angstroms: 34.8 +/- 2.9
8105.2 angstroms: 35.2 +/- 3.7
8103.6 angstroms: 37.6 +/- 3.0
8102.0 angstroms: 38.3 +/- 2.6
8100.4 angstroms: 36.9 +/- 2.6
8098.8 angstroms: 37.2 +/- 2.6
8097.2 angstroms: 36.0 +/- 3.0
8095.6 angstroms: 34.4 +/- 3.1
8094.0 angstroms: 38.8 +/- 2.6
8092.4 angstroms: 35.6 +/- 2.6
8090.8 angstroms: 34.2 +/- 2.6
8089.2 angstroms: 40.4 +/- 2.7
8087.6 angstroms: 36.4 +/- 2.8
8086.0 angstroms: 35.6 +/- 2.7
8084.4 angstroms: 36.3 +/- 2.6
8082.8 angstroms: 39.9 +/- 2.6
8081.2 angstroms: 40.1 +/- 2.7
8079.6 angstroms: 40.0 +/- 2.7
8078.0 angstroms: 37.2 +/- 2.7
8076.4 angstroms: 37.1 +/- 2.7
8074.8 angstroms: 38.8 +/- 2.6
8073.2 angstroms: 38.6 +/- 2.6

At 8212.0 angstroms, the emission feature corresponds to [O III]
